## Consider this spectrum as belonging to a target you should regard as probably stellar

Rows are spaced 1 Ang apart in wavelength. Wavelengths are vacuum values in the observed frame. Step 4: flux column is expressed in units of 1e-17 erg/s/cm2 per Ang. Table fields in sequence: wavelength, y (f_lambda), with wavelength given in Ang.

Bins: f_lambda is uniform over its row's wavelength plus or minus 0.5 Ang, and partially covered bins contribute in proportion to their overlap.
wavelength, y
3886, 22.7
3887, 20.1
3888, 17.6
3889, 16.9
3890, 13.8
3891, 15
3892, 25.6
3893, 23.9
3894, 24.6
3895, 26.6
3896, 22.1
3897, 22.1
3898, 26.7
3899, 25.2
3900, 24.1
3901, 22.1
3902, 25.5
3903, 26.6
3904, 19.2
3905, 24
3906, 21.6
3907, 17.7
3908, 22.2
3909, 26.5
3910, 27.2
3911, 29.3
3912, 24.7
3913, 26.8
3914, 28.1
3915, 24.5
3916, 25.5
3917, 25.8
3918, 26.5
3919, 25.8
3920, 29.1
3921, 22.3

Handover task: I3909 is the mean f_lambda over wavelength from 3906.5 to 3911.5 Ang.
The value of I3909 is 24.6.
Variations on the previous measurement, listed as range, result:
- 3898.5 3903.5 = 24.7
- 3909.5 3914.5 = 27.2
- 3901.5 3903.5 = 26.1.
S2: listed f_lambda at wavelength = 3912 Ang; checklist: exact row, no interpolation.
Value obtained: 24.7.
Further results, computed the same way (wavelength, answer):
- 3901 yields 22.1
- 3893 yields 23.9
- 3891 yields 15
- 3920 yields 29.1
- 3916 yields 25.5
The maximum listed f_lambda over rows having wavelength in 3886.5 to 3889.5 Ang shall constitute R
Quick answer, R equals 20.1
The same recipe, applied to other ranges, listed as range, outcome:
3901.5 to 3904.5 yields 26.6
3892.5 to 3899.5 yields 26.7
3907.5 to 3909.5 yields 26.5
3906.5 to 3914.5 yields 29.3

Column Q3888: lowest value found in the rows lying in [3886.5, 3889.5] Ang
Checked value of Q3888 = 16.9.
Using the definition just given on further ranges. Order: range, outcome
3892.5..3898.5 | 22.1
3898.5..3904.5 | 19.2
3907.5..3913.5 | 22.2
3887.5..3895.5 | 13.8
